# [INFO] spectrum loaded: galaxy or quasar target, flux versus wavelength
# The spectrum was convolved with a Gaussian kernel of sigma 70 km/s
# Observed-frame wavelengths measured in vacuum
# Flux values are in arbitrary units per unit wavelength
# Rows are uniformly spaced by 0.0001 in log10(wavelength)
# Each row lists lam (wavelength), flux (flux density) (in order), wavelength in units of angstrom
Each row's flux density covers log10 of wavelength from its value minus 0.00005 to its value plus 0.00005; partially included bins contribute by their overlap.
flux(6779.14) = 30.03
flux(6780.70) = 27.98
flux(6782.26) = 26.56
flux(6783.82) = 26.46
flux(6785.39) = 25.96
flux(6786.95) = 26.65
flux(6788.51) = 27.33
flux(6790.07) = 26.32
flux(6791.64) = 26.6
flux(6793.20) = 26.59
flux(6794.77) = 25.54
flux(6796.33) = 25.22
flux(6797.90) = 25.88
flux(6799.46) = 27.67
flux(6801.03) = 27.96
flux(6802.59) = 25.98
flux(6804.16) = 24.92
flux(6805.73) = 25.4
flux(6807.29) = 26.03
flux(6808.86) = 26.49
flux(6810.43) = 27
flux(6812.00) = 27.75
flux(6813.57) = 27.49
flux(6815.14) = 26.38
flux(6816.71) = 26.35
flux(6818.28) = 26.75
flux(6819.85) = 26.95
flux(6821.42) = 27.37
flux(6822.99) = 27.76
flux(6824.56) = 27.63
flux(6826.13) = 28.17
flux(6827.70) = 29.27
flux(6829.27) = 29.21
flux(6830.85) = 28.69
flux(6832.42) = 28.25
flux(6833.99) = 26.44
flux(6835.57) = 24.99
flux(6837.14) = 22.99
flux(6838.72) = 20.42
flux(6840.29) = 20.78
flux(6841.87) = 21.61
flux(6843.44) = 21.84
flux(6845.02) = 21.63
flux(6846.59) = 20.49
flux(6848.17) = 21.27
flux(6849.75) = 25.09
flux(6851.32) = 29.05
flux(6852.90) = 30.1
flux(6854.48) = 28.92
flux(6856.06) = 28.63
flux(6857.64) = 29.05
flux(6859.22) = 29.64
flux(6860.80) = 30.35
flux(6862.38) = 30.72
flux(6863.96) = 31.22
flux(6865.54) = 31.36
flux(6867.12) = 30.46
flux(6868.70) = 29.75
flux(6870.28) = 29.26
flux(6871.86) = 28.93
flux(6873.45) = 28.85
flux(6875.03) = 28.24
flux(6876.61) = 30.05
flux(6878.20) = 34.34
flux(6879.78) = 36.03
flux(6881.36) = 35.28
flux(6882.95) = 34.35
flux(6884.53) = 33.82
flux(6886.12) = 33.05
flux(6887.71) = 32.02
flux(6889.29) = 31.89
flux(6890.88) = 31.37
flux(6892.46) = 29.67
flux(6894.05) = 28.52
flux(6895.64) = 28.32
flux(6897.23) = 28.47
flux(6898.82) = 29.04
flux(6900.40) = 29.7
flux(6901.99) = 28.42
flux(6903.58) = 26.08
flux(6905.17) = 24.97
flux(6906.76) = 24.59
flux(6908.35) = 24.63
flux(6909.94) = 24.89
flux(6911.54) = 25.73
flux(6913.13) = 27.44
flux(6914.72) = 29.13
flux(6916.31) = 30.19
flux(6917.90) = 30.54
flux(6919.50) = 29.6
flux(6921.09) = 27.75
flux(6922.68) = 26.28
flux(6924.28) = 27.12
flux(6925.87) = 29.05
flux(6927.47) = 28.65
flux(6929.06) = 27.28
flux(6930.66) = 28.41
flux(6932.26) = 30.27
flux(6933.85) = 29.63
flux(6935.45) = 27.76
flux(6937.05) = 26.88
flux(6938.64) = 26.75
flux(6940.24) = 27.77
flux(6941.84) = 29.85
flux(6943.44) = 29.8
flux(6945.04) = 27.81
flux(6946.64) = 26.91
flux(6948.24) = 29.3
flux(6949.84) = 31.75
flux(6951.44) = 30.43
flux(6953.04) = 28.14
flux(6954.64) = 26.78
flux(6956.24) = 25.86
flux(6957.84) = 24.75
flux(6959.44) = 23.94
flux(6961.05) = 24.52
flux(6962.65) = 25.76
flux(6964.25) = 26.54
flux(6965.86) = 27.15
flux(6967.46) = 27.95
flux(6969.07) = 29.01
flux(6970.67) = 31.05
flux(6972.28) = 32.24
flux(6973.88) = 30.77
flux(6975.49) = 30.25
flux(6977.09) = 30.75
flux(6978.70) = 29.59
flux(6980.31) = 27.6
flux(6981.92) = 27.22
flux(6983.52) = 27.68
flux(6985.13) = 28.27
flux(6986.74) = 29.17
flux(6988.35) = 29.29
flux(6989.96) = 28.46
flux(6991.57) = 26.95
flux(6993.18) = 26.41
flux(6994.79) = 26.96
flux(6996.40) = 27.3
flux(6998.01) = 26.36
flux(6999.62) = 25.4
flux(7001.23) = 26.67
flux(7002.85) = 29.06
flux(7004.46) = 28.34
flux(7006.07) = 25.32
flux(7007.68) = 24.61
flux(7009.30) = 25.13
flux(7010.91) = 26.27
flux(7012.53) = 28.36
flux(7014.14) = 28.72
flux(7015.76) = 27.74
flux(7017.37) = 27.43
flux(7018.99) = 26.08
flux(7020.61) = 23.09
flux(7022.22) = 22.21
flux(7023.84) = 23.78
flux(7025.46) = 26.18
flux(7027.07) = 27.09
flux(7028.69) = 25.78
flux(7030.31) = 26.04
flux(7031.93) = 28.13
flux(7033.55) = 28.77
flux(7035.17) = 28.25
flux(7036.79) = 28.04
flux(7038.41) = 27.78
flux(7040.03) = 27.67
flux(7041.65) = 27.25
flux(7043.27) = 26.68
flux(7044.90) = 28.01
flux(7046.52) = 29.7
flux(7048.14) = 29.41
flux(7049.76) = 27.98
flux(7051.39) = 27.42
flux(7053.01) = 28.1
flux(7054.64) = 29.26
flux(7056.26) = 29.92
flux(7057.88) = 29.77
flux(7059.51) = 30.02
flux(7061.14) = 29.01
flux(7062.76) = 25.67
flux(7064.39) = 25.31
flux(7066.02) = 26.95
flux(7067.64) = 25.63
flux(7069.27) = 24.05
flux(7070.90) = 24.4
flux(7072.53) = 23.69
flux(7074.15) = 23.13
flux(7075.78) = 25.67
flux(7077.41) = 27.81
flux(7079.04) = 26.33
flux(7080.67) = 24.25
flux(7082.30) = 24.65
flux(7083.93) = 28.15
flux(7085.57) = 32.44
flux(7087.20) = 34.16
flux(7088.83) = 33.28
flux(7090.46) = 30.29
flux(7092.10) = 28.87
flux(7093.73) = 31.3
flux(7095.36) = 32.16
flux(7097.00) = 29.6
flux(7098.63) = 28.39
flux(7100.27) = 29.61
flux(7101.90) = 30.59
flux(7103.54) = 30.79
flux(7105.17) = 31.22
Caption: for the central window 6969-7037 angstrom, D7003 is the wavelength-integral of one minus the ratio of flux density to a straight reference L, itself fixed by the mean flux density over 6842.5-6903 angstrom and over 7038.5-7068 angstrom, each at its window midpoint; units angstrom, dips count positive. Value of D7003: 2.3 angstrom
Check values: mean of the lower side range 29.4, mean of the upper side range 28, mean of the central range 27.5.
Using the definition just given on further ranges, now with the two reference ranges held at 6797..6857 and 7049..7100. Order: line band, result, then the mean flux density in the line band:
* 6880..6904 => -3.9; 30.9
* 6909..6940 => -1.4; 28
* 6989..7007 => 0.2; 27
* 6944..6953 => -0.7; 29.2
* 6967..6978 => -1.3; 30.4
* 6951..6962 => 0.4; 26.2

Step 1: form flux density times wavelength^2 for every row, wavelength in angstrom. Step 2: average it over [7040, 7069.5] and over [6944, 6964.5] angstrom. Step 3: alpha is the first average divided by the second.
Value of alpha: 1.1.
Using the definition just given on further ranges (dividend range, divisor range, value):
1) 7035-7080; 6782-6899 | 1.04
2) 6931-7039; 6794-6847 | 1.12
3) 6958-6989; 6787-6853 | 1.14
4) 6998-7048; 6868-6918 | 0.94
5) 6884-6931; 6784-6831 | 1.09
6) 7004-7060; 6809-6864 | 1.09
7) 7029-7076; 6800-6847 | 1.13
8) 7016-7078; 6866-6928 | 0.95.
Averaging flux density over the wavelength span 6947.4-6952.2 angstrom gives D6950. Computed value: 30.5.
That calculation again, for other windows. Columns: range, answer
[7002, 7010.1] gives 26.5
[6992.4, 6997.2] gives 26.9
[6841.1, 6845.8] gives 21.7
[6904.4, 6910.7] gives 24.8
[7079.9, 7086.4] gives 27.4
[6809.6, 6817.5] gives 27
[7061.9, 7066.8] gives 26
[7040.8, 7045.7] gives 27.3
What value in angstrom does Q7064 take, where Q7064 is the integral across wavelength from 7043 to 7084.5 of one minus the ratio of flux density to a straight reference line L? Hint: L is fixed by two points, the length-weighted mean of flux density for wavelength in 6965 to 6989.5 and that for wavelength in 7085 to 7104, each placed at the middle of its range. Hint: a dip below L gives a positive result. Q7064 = 4.8 angstrom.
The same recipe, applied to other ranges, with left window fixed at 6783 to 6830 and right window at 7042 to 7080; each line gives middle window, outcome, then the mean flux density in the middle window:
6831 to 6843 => 1.35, 23.9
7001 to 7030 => 0.93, 26.2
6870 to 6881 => -1.70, 31.1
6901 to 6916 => 0.31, 26.4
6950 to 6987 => -1.50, 28.1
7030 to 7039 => -0.28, 27.9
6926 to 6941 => -0.68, 28.2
